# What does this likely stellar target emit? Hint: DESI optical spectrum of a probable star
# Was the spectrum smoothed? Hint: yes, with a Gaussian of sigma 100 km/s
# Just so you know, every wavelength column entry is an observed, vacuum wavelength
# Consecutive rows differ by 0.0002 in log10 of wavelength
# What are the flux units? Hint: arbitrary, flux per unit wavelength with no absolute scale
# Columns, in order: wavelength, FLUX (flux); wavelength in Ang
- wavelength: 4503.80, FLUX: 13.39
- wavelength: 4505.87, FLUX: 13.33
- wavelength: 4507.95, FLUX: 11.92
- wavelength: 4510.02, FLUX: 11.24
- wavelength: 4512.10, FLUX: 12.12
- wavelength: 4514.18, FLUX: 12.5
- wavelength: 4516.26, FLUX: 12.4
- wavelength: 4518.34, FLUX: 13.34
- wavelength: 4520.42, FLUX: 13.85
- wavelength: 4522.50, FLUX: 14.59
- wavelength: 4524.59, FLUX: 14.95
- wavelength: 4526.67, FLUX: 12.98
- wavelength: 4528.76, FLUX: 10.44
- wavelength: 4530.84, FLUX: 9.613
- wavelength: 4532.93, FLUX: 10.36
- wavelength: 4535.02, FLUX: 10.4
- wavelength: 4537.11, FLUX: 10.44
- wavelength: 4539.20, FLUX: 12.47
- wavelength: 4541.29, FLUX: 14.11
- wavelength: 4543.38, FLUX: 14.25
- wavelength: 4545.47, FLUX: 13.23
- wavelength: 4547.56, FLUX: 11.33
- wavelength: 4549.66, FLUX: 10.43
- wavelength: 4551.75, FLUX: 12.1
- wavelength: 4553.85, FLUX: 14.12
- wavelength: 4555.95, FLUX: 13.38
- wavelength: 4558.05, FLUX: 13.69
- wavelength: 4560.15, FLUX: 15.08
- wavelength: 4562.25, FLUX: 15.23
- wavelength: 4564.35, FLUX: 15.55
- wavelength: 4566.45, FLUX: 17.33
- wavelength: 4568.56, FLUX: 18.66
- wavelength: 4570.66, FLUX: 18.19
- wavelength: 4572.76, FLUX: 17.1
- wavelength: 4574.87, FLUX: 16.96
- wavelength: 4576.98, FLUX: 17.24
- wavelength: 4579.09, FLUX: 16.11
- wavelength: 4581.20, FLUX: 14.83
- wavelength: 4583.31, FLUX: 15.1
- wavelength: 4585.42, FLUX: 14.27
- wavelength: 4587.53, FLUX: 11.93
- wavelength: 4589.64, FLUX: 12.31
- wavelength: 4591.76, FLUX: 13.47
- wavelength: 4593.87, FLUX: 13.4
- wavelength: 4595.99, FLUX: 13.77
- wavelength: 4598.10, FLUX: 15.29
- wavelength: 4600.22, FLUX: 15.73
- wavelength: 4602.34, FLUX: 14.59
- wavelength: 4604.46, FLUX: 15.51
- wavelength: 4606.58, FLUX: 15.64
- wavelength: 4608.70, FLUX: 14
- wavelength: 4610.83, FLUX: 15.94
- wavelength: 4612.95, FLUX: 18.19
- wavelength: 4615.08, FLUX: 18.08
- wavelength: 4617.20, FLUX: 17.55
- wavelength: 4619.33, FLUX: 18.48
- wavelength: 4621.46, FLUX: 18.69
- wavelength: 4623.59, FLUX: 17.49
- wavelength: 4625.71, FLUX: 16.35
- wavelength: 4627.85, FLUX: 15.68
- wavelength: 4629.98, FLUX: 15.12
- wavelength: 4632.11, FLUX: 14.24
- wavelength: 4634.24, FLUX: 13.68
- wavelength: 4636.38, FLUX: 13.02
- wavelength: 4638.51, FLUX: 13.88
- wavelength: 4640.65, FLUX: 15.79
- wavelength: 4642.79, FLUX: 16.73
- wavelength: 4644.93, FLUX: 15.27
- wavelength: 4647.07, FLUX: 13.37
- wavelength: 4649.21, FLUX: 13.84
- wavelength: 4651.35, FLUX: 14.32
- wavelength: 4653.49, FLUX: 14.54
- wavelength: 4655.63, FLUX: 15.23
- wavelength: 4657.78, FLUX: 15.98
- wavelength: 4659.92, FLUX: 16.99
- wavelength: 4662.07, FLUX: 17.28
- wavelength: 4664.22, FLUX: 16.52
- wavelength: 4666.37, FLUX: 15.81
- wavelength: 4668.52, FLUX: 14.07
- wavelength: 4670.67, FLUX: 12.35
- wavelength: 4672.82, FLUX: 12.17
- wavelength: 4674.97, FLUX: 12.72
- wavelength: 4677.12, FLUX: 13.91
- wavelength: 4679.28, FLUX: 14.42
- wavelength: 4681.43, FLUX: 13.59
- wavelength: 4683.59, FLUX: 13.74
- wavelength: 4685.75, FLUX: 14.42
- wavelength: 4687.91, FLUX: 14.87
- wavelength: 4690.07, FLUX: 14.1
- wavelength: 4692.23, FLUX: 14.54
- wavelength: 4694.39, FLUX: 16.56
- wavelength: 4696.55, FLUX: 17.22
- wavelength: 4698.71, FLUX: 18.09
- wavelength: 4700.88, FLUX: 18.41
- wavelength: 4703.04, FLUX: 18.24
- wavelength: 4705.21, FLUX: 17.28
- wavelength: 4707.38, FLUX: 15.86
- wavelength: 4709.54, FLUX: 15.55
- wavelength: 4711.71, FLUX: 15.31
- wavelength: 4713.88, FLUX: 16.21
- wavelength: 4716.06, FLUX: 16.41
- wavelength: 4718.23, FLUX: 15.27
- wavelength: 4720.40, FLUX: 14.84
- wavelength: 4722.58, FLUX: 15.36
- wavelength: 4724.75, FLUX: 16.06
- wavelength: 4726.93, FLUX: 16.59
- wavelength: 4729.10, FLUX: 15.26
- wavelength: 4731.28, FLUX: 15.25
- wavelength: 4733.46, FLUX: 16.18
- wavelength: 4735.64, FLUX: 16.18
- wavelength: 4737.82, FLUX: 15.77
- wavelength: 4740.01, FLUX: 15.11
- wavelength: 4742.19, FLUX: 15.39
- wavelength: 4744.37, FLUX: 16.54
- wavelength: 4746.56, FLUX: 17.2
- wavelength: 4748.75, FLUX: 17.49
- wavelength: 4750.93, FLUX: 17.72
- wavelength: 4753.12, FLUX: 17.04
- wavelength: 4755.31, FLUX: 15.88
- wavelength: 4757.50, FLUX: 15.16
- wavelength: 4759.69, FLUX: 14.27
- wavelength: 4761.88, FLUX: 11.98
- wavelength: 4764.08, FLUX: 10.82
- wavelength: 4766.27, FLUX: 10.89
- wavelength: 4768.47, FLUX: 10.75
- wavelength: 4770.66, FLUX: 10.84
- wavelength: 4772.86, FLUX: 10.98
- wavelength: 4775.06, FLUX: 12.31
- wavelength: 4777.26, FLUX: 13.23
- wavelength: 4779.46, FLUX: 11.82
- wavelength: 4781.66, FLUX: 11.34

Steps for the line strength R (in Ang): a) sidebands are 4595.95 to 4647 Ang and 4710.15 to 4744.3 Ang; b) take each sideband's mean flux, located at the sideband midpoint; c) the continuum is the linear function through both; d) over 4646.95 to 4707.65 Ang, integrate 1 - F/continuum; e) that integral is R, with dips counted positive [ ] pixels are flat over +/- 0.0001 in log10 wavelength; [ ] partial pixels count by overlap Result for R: 2.0 Ang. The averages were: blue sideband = 15.8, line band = 15.2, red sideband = 15.7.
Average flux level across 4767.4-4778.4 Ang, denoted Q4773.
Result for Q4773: 11.6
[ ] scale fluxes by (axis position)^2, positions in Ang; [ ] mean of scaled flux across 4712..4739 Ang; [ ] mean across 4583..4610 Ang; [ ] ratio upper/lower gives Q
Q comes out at 1.2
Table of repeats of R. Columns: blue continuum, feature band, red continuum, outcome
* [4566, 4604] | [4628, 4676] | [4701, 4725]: 3.2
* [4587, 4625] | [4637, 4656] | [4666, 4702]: 0.6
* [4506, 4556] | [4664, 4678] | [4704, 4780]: 0.2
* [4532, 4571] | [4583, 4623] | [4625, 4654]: -3.2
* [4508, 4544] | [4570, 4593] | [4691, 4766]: -3.3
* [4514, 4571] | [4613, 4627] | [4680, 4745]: -3.2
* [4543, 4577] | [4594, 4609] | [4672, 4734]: 0.2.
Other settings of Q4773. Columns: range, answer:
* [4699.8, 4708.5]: 17.5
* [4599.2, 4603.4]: 15.2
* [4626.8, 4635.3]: 14.7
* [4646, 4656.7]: 14.3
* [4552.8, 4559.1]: 13.7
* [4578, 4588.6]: 14.5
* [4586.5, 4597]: 13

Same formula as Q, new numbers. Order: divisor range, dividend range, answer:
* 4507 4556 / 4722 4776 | 1.31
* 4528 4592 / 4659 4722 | 1.17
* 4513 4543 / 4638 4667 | 1.32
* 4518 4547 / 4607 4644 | 1.34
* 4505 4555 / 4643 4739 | 1.34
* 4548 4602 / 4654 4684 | 1.03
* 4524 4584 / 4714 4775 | 1.15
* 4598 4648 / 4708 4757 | 1.06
